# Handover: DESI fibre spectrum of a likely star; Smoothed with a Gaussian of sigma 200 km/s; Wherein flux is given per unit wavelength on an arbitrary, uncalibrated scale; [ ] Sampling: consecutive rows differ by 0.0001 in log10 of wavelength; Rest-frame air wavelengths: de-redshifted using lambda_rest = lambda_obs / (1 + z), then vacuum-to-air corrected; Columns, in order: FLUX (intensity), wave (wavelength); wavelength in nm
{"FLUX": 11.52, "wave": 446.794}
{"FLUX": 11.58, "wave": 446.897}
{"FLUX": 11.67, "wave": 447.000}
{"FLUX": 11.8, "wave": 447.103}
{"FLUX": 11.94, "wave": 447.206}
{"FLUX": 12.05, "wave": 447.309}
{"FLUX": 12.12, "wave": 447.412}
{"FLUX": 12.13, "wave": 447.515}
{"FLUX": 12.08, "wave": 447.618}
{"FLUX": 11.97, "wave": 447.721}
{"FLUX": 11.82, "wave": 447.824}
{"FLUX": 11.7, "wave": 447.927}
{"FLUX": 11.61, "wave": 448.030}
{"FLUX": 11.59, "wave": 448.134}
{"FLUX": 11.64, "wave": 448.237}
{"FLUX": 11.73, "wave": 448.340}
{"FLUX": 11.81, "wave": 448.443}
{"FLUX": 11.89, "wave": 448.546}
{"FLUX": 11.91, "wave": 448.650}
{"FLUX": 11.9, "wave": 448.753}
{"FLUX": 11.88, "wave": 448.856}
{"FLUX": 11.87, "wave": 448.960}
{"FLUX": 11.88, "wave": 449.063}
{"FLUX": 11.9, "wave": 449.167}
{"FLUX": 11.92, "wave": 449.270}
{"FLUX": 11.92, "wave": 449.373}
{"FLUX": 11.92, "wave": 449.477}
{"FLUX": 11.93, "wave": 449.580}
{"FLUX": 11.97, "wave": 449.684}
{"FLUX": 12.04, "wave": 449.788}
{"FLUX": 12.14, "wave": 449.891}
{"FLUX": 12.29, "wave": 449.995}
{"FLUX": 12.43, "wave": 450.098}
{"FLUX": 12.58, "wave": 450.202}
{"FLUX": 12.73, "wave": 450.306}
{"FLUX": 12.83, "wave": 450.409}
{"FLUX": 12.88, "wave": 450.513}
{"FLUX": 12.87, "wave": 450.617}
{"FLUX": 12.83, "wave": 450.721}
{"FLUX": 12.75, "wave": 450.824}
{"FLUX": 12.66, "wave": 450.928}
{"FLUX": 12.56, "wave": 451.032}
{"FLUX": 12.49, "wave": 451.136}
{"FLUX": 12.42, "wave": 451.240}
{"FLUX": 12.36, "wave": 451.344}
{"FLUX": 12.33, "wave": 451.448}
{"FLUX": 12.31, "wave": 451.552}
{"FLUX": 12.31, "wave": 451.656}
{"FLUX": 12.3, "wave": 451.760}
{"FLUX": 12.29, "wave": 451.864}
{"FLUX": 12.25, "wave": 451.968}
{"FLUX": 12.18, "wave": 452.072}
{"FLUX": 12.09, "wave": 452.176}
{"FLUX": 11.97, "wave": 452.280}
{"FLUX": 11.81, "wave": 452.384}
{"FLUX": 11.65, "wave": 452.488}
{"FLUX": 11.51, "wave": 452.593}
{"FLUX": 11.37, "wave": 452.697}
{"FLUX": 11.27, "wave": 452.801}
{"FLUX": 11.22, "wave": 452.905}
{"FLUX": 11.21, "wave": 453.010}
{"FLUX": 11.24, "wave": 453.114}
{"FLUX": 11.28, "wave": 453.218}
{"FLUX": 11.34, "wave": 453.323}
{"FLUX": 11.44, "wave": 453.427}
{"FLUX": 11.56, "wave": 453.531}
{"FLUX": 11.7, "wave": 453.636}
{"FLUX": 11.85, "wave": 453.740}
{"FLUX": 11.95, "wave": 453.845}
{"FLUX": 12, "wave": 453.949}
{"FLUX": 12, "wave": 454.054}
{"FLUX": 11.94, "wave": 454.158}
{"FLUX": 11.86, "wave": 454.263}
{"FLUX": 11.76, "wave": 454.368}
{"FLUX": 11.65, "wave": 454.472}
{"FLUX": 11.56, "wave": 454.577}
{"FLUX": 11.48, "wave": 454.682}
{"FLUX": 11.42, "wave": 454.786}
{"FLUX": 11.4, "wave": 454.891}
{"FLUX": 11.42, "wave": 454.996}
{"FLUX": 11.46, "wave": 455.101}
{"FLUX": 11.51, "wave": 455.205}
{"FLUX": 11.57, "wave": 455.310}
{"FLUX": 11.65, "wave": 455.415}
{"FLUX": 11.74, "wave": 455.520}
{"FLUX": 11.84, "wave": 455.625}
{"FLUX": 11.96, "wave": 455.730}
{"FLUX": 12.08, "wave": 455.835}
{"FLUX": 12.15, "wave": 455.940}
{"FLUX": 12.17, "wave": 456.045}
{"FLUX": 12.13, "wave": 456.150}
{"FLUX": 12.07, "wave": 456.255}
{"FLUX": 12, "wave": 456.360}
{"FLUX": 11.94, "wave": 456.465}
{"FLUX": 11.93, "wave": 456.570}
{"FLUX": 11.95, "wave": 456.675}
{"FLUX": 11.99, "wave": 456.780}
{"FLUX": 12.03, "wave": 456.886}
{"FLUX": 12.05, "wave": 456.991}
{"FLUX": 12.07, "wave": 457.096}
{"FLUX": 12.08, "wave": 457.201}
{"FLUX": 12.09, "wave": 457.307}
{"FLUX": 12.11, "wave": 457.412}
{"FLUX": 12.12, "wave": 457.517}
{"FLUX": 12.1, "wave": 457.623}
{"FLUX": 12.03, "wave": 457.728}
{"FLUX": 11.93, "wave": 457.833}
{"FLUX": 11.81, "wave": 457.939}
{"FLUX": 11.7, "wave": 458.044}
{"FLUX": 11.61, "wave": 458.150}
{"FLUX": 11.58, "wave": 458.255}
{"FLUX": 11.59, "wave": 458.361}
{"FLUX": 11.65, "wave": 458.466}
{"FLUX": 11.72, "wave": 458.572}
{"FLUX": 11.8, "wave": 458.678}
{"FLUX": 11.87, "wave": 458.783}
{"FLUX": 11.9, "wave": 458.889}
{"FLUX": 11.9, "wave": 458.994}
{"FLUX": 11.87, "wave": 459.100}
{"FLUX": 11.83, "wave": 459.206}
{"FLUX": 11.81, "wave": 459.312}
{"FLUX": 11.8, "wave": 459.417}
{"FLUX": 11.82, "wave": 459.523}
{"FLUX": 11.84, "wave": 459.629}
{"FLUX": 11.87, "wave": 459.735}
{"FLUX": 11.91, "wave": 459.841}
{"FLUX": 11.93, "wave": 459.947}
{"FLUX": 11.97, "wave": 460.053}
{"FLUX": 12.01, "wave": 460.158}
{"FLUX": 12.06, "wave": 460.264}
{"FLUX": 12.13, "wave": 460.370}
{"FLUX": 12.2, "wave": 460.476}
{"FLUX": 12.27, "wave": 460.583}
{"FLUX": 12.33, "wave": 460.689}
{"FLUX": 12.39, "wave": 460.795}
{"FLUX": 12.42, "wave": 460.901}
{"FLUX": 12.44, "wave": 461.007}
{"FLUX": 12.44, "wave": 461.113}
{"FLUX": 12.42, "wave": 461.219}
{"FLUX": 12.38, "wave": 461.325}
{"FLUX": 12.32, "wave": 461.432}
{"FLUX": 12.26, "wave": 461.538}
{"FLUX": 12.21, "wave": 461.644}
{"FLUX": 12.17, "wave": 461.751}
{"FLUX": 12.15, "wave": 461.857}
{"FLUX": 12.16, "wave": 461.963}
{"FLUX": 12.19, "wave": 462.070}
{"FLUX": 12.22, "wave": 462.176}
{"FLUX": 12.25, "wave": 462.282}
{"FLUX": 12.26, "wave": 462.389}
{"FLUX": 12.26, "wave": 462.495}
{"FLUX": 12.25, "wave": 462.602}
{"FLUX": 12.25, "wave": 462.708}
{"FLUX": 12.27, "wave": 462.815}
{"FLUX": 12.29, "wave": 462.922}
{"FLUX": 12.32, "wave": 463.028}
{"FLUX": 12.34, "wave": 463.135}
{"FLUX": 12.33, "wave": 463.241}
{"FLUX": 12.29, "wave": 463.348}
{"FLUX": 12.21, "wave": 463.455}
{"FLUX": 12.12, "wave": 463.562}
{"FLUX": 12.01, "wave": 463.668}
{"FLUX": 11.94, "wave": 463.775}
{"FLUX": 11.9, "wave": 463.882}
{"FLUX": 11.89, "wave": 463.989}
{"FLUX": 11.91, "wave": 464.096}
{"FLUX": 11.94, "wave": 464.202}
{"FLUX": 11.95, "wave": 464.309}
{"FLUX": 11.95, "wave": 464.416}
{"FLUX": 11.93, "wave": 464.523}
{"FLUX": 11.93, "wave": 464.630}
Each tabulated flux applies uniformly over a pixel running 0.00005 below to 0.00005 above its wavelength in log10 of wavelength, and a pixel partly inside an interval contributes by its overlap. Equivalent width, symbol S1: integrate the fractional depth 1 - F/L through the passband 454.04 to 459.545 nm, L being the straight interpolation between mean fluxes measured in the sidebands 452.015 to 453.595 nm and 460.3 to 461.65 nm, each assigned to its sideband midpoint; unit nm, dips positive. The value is 0.04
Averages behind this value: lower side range 11.5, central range 11.8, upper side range 12.3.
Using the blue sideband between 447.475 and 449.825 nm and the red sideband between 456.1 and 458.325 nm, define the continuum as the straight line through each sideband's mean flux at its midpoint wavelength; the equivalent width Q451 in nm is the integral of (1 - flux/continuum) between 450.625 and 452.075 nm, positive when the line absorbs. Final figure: -0.07 nm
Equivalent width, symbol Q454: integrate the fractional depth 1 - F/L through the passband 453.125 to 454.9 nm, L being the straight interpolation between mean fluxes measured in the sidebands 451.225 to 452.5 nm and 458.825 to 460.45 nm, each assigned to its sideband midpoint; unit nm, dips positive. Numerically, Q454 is 0.07 nm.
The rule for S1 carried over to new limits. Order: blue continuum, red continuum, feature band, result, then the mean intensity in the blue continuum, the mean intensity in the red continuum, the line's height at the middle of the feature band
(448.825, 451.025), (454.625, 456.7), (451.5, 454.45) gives 0.06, 12.3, 11.8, 12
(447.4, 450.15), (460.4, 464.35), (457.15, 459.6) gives 0.05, 11.9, 12.2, 12.1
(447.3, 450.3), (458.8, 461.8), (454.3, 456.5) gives 0.05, 12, 12.1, 12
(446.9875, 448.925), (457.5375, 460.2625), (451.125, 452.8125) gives -0.03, 11.9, 11.8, 11.9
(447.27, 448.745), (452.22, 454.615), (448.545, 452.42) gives -0.17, 11.9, 11.6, 11.8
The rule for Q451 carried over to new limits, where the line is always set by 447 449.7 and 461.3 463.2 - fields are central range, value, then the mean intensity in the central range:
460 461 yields 0.000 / 12.2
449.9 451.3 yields -0.081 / 12.6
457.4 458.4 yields 0.023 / 11.8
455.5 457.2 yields 0.011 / 12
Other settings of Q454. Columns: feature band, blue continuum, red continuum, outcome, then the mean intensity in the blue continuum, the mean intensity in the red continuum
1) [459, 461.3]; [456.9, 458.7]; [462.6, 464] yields -0.014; 11.9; 12.2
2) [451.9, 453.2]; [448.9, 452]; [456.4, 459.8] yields 0.060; 12.3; 11.9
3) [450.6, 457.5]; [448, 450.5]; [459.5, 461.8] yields 0.102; 12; 12.2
